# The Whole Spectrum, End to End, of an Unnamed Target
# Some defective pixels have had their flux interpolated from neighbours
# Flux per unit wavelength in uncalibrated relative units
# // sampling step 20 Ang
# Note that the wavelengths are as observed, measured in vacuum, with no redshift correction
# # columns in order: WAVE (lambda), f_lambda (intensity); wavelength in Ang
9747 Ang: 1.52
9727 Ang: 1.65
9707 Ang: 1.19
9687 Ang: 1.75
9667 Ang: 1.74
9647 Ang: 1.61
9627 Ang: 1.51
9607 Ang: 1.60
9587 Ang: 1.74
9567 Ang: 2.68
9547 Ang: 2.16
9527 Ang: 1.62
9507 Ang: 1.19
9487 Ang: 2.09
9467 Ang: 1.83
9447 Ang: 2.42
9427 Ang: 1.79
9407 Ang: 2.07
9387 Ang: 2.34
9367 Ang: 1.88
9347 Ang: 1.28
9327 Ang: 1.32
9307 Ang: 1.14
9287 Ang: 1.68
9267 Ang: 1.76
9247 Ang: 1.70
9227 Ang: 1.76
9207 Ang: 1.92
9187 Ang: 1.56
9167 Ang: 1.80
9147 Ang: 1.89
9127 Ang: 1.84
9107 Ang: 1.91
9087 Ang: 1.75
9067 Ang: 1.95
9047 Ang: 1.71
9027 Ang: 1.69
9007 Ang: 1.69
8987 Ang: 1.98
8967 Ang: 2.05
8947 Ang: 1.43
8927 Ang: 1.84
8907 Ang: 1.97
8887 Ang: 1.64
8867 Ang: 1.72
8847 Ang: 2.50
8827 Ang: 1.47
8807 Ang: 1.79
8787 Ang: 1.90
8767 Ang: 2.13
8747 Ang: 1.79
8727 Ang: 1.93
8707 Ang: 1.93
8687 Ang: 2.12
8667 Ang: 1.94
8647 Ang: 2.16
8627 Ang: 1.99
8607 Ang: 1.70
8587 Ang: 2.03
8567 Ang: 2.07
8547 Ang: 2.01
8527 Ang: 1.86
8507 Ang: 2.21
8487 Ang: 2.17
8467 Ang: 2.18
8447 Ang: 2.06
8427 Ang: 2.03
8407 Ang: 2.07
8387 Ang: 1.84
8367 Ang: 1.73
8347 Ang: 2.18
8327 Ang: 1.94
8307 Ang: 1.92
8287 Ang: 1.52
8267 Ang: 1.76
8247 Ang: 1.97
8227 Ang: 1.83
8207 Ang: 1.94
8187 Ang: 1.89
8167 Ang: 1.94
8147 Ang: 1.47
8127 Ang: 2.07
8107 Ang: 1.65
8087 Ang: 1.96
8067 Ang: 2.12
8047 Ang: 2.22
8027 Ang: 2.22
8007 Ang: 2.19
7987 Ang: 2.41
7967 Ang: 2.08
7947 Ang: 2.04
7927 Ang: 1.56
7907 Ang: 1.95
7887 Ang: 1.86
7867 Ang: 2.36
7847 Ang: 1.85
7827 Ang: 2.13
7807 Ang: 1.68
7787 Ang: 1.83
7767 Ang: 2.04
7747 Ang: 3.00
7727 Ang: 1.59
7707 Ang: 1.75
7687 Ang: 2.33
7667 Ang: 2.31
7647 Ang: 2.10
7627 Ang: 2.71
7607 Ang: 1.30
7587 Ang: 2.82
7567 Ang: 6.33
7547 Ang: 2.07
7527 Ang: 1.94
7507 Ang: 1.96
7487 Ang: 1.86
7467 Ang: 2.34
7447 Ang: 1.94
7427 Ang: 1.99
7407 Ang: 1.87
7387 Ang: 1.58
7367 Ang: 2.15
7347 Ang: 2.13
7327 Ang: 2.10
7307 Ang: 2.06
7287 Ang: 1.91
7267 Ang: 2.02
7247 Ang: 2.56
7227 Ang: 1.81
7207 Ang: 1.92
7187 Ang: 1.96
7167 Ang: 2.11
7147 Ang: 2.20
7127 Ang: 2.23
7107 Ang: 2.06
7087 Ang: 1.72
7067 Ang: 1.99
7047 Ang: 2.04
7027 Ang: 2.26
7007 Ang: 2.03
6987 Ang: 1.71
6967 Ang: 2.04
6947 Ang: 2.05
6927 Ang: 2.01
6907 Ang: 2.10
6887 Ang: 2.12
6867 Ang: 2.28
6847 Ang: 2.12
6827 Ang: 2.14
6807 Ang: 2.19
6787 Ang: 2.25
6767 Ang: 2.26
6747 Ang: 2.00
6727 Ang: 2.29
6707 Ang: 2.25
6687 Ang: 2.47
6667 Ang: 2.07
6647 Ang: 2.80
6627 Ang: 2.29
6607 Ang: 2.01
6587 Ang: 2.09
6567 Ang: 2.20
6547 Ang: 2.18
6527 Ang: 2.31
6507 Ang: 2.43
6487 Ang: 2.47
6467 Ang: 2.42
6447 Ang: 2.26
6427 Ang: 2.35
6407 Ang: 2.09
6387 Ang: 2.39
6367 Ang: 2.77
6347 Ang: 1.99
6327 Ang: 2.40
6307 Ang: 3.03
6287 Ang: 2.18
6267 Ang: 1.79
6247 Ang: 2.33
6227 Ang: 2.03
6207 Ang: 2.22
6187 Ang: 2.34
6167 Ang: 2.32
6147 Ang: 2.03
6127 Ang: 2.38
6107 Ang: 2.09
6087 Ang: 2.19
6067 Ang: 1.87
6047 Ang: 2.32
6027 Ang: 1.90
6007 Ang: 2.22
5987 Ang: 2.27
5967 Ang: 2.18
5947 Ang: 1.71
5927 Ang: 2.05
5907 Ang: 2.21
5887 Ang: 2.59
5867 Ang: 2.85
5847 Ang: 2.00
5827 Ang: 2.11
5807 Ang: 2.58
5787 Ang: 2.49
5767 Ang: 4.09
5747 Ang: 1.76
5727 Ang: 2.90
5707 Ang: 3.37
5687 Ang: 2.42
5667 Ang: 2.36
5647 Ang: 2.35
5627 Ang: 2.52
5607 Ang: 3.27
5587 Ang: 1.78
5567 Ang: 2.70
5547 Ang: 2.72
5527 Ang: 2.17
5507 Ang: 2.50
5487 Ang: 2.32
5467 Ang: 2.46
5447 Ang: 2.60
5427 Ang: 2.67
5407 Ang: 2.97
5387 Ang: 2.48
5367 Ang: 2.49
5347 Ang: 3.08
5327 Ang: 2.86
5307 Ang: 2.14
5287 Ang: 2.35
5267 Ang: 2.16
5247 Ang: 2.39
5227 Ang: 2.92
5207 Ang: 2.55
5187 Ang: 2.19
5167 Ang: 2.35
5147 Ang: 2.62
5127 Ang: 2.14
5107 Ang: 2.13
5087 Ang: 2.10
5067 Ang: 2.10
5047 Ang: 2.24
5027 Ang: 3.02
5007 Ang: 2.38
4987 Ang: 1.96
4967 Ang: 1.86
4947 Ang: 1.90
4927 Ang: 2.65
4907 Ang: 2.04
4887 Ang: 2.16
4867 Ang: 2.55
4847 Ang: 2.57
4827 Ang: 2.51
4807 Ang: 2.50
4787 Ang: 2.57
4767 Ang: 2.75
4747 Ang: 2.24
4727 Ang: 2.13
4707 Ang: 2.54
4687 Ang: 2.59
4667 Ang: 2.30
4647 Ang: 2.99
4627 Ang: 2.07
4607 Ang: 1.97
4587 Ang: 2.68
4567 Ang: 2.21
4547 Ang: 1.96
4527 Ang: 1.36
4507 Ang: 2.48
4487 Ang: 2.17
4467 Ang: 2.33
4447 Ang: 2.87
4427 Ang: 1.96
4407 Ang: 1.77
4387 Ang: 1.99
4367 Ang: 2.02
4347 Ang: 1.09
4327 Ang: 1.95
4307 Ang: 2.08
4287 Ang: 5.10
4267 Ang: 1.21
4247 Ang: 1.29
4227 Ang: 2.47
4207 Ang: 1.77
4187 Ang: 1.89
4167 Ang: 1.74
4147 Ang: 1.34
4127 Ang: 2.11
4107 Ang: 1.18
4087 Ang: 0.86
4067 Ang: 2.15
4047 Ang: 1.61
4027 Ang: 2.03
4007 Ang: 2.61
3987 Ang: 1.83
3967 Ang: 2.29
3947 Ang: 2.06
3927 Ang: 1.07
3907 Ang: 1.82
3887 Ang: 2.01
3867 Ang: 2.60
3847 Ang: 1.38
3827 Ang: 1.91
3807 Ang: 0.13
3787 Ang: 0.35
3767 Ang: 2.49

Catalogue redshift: 0.15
